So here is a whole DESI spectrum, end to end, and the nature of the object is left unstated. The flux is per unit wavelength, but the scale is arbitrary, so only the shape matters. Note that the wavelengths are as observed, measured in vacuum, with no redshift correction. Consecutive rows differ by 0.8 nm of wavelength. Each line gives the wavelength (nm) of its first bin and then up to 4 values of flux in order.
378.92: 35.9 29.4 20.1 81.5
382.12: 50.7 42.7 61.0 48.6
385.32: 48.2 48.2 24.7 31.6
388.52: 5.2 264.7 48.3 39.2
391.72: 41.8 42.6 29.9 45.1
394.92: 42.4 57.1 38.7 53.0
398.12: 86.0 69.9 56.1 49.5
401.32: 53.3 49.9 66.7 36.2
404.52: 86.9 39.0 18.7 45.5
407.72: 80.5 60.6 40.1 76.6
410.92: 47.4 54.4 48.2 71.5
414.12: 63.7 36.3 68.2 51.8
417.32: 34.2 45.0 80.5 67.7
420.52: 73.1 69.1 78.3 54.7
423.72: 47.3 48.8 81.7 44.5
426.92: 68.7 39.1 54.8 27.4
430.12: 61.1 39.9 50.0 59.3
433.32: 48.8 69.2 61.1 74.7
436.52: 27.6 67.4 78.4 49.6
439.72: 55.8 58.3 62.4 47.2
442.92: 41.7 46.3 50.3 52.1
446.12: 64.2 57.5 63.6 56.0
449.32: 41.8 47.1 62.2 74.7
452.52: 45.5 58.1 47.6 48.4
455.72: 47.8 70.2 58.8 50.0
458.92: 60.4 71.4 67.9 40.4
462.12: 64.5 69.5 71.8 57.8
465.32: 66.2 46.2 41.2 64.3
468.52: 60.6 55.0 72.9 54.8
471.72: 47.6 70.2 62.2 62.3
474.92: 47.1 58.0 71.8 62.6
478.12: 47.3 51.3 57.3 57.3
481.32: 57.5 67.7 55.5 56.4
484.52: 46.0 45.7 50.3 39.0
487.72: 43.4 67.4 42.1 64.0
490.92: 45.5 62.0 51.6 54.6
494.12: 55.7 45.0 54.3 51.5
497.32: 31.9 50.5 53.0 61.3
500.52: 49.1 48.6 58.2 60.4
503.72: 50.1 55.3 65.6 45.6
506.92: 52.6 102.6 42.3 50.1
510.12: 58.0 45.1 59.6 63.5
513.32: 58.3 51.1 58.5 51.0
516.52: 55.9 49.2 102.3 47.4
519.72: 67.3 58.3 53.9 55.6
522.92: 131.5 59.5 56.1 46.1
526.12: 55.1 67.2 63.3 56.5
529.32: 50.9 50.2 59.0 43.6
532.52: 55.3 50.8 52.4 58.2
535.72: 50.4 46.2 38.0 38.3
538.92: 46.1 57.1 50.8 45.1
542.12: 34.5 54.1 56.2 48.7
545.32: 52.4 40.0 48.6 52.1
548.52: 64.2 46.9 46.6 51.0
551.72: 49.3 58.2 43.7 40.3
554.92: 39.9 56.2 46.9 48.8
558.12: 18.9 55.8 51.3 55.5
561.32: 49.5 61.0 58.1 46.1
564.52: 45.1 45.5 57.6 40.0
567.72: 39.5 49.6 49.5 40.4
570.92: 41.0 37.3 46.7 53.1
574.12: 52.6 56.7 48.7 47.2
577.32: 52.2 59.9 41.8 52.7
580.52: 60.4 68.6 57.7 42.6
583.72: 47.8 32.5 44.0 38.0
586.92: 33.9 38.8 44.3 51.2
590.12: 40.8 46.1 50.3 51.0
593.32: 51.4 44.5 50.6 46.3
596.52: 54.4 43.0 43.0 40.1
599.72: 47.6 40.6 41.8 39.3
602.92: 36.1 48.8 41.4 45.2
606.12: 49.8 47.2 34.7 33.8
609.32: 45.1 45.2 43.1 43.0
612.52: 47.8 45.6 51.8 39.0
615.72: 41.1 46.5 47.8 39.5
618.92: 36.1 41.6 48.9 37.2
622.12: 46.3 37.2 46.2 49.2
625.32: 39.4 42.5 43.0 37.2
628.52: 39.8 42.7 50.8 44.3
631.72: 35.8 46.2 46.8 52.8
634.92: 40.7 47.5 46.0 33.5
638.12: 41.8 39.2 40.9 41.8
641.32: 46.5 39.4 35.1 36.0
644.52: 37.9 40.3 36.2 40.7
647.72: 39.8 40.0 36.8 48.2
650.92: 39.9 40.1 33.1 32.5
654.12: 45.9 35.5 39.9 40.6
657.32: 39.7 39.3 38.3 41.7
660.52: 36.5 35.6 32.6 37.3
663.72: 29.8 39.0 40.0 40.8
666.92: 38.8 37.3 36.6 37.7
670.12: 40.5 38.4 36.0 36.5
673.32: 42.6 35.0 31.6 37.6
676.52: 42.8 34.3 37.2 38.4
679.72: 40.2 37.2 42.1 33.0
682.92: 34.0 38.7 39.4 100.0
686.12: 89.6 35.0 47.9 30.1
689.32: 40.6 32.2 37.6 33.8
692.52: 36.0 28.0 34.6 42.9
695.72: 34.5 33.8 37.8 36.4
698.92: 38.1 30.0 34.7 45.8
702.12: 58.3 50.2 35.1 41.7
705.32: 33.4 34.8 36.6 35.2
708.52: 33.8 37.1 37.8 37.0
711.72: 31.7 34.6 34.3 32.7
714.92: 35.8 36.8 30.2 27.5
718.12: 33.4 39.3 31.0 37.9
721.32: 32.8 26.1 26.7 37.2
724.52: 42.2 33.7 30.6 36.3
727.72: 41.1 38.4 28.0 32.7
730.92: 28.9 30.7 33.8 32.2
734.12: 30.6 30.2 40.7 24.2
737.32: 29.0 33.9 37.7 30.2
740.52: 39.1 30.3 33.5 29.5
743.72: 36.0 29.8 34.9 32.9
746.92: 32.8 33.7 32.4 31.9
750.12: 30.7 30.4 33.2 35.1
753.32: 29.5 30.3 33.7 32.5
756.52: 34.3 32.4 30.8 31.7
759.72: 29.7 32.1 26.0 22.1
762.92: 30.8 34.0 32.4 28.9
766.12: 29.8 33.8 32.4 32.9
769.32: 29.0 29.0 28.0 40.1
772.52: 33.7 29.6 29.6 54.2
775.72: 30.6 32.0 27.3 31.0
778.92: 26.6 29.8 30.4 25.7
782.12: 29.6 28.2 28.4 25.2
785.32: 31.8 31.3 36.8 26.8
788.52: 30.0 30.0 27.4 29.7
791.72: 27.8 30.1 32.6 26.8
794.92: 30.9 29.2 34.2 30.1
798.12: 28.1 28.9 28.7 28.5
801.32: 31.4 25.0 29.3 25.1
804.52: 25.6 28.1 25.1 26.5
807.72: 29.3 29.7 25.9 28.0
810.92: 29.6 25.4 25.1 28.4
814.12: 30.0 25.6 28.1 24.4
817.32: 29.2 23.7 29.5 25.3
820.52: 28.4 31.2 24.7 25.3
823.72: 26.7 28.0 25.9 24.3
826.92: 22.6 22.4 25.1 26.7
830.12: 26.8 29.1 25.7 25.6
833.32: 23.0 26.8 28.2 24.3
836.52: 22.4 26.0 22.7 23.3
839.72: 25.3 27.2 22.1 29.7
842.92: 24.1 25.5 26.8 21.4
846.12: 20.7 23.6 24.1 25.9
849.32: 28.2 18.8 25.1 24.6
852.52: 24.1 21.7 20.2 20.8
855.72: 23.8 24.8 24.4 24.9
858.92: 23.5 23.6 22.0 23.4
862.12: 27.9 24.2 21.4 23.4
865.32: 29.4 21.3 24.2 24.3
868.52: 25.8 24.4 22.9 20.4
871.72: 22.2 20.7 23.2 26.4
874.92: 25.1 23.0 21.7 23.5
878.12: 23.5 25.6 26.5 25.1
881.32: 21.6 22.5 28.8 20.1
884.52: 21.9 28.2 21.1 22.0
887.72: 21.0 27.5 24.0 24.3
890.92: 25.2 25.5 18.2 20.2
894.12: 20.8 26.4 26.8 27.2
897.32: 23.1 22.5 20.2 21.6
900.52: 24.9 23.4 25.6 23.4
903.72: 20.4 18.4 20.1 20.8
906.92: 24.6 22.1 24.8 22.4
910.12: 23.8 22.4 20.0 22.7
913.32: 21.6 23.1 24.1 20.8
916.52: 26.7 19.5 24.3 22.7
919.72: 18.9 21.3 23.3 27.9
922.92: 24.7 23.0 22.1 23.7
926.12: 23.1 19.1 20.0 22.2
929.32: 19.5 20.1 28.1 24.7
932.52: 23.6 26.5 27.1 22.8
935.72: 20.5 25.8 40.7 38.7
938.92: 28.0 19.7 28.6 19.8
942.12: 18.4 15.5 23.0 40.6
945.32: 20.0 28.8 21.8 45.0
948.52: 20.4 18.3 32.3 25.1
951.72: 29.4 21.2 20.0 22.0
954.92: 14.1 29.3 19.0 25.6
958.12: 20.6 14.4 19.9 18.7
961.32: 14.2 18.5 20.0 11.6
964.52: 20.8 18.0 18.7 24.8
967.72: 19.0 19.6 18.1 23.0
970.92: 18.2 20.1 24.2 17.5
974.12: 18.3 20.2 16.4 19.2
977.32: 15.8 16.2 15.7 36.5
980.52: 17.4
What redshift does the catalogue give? 0.045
